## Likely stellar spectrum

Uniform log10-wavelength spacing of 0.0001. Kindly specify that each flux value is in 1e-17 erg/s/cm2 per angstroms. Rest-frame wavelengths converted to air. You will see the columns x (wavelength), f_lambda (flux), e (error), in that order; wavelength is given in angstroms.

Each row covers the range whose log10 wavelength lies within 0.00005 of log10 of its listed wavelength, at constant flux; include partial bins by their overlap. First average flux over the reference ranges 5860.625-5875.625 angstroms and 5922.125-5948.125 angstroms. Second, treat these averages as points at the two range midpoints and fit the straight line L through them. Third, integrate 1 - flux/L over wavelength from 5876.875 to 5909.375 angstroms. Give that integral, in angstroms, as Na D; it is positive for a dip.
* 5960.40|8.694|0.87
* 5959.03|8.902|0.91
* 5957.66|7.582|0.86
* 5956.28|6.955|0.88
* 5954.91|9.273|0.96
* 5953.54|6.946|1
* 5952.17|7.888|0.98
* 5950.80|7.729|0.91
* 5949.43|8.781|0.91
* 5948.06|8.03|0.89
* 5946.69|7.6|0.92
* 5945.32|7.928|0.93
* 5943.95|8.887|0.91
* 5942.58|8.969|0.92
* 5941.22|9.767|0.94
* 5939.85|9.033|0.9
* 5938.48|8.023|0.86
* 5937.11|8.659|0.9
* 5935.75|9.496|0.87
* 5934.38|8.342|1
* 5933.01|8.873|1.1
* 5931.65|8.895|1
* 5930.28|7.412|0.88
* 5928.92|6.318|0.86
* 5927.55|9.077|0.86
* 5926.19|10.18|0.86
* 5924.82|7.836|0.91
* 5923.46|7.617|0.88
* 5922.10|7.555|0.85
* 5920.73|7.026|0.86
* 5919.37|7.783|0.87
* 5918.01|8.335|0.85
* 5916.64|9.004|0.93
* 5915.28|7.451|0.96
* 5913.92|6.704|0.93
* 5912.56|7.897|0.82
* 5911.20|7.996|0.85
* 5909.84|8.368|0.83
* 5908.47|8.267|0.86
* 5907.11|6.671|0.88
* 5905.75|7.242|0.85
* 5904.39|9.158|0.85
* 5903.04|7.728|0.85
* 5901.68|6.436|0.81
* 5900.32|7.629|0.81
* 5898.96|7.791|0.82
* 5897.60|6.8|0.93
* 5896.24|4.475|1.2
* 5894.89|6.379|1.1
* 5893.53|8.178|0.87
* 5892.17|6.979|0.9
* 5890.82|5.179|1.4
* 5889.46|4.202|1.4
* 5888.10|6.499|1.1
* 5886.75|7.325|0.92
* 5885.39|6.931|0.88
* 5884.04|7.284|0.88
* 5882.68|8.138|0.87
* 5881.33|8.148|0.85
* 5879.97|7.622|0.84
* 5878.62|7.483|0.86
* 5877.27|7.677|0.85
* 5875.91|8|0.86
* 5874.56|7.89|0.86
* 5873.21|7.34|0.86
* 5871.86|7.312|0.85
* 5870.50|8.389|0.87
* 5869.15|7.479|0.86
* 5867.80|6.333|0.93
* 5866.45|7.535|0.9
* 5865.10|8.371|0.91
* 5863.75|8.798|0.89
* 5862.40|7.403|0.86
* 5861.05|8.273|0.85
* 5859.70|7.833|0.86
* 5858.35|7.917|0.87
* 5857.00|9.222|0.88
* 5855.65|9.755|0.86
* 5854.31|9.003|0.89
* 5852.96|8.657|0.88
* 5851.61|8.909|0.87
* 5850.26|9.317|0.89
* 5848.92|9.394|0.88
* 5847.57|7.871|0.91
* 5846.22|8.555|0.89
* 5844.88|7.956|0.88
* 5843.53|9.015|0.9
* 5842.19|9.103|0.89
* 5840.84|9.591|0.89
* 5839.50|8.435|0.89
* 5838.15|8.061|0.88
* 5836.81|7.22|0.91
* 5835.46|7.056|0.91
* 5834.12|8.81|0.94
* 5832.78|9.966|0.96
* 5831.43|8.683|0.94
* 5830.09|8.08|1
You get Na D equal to 3.7 angstroms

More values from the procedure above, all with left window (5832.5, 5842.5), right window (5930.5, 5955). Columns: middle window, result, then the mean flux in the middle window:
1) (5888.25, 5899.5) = 3.0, 6.24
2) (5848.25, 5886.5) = 1.7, 8.08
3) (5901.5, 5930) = 2.0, 7.86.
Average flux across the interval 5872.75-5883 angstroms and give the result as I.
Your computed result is 7.79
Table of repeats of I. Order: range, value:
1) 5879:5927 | 7.4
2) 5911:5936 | 8.07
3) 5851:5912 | 7.58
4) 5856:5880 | 7.86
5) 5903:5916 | 7.76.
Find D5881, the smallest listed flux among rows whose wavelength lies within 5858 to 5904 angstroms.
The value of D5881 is 4.202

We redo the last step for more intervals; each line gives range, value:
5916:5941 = 6.318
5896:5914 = 4.475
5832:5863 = 7.056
